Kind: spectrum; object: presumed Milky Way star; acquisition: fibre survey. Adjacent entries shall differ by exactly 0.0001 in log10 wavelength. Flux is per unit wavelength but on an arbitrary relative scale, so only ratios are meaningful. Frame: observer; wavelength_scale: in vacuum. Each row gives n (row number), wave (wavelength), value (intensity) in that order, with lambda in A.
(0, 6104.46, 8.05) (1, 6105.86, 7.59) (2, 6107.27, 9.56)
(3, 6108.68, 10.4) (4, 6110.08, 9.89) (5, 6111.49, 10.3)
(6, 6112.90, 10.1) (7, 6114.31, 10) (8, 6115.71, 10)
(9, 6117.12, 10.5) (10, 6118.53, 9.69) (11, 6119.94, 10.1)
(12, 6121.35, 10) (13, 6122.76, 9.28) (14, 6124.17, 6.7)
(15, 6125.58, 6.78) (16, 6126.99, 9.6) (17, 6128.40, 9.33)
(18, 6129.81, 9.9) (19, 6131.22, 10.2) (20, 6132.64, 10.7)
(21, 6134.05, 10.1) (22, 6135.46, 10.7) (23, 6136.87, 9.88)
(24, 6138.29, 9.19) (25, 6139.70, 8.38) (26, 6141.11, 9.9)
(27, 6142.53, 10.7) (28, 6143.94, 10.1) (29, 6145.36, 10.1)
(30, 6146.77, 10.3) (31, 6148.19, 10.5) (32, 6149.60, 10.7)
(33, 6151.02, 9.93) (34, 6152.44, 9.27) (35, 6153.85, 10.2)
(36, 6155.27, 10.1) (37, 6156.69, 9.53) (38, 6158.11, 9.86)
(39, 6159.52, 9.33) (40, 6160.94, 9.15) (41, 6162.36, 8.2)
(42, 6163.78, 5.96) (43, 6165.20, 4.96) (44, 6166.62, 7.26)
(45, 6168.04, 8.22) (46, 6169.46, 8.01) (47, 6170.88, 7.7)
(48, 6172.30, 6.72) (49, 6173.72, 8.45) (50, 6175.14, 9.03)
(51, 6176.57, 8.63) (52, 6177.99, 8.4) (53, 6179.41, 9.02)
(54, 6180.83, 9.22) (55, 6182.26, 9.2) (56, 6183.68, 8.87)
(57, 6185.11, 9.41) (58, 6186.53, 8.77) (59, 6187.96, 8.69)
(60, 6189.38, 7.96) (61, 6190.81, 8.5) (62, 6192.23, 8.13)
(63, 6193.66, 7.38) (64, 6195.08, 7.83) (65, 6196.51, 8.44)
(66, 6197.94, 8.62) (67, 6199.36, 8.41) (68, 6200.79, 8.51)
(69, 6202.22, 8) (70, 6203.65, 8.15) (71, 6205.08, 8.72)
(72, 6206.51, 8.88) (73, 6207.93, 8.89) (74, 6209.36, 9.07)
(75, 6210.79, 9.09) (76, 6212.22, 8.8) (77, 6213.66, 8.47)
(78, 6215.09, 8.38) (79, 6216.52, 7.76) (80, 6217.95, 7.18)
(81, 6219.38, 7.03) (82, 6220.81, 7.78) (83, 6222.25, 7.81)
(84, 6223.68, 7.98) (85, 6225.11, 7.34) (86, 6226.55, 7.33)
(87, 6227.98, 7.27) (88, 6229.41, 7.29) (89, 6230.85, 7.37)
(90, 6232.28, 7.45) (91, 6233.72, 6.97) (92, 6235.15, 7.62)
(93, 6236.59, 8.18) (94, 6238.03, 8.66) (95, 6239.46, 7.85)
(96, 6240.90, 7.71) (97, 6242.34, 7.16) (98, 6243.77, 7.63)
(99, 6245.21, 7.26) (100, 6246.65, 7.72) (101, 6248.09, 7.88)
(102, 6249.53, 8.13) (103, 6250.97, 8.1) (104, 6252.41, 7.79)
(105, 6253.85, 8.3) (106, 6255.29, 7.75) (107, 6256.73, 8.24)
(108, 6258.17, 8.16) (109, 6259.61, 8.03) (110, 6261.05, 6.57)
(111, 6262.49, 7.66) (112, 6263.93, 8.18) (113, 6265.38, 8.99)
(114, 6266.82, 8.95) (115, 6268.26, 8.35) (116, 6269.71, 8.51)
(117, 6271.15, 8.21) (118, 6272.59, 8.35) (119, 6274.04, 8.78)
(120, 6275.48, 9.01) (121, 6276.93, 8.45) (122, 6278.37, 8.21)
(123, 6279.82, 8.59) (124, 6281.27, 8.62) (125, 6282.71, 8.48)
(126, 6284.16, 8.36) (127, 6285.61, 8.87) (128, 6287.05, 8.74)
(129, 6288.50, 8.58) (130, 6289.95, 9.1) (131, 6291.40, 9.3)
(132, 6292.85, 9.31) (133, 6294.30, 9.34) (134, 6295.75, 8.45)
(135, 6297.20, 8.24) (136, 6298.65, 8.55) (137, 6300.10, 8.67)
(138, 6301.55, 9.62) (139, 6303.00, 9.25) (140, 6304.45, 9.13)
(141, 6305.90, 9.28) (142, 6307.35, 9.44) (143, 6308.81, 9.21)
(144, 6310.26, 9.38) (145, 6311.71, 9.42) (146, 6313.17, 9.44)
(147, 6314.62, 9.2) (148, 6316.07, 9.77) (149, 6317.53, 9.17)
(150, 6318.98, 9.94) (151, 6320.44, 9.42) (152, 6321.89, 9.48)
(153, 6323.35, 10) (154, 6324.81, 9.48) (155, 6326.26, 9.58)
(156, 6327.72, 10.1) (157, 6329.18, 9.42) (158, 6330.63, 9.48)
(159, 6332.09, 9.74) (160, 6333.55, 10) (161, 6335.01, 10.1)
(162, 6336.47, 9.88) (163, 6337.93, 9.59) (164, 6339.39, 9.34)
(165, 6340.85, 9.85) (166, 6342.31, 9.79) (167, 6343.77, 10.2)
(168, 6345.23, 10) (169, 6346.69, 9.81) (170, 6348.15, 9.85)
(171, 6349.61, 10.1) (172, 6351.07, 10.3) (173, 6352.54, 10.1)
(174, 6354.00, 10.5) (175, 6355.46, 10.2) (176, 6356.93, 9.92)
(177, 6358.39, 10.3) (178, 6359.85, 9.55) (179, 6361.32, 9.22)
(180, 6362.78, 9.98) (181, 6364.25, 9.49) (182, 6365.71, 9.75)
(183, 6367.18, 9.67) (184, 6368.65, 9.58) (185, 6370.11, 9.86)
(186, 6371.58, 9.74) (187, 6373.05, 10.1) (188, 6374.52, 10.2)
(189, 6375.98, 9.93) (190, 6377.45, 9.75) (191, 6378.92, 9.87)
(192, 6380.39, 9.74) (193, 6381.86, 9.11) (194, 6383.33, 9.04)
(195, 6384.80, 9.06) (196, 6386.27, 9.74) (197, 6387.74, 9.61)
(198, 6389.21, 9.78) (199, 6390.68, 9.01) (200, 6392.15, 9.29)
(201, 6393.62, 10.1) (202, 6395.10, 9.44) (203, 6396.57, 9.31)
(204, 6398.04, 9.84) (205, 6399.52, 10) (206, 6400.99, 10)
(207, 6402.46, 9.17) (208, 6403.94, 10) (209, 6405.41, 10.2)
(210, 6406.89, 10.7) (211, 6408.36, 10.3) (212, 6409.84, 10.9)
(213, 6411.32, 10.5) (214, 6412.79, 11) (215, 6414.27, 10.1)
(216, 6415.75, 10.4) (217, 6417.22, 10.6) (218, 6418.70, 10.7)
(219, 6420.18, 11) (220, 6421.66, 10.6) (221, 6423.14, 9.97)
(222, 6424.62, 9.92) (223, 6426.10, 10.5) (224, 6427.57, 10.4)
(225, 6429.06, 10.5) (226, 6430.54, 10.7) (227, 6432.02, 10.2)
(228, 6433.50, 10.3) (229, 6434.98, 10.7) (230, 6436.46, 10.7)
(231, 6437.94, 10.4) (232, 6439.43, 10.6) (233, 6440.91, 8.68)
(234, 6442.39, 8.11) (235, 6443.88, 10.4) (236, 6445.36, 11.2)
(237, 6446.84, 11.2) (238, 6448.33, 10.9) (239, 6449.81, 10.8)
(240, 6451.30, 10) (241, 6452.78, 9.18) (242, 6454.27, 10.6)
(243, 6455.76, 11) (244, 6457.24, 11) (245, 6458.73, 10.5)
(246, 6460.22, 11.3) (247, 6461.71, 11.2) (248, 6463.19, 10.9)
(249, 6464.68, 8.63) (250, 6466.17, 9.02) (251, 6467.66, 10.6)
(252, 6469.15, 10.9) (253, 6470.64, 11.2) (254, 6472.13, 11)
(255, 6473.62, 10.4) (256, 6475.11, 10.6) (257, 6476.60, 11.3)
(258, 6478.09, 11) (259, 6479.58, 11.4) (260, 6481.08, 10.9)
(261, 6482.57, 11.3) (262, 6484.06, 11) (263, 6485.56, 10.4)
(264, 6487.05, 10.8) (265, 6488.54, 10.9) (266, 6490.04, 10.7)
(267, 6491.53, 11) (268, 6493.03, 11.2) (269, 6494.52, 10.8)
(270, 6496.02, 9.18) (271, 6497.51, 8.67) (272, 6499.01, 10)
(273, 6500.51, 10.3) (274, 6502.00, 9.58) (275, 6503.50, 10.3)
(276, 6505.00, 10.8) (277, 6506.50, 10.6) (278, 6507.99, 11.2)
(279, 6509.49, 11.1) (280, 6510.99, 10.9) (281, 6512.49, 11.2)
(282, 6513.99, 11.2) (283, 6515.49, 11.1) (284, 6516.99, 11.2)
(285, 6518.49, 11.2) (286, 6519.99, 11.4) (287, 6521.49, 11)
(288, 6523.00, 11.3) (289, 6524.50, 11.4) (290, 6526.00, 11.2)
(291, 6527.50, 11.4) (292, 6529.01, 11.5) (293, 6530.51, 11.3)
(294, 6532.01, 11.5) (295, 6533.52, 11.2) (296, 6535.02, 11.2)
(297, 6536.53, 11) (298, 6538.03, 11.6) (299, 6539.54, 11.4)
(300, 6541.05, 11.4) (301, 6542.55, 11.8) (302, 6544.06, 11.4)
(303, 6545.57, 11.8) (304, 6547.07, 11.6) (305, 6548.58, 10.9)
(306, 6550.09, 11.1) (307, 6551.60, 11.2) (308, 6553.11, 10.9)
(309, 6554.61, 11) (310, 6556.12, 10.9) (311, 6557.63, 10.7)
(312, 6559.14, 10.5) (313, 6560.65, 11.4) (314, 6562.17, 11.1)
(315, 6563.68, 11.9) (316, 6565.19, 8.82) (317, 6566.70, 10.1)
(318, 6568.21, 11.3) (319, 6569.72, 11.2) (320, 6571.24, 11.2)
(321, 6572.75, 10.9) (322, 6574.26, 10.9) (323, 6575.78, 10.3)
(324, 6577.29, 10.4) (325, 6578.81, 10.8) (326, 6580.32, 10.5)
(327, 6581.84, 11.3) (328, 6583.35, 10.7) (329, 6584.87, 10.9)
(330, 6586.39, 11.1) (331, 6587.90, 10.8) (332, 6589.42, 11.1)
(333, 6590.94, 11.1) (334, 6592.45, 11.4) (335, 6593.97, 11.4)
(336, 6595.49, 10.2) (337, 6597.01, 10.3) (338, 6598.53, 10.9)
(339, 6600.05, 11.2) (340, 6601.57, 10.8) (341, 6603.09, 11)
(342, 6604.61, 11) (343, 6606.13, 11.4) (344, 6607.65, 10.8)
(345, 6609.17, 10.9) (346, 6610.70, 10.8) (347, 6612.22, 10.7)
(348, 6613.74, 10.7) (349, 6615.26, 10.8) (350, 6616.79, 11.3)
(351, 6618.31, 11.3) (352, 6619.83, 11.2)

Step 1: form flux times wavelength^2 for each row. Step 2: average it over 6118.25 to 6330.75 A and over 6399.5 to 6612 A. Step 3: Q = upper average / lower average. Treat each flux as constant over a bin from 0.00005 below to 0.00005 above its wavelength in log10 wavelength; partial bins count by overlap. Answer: 1.35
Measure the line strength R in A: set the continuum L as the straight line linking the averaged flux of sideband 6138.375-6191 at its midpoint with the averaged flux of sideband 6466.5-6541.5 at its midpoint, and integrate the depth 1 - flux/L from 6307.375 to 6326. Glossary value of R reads 0.6 A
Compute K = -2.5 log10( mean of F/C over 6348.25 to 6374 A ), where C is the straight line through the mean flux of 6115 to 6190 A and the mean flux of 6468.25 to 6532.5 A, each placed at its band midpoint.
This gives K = 0.03 mag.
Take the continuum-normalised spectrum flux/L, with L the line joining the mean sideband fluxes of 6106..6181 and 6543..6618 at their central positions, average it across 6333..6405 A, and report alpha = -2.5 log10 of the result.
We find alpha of 0.04 mag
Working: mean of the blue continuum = 9.24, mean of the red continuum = 10.9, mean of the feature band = 9.77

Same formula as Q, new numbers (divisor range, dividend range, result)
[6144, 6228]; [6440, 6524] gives 1.37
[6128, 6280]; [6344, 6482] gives 1.28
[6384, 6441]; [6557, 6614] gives 1.13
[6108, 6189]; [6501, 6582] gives 1.35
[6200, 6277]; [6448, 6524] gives 1.44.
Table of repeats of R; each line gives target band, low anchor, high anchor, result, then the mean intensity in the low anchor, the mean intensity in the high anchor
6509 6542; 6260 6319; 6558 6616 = -2.6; 8.81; 10.9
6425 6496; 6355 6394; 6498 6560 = -0.7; 9.68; 11.1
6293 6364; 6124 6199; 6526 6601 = 1.5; 8.93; 11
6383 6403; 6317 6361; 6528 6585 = 1.2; 9.84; 11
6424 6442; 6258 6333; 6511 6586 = -0.3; 8.94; 11.1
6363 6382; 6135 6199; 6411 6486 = 0.6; 8.86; 10.5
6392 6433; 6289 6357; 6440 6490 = -0.2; 9.56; 10.6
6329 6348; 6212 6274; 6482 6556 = -1.8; 7.87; 11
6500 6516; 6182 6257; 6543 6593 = -0.5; 8.06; 10.9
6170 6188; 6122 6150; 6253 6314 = 1.4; 9.64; 8.67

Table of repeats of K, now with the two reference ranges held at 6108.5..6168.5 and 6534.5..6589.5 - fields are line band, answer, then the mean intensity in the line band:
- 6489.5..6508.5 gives 0.046 mag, 10.3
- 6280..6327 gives 0.102 mag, 9.14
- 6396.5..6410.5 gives 0.036 mag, 10.1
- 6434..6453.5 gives 0.035 mag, 10.2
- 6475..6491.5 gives -0.024 mag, 11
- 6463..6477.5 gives 0.022 mag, 10.4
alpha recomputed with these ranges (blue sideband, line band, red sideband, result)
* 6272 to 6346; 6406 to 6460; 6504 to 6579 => -0.021 mag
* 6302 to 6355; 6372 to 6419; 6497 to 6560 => 0.025 mag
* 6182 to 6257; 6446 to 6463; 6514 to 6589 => -0.053 mag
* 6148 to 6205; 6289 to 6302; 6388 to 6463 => 0.054 mag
